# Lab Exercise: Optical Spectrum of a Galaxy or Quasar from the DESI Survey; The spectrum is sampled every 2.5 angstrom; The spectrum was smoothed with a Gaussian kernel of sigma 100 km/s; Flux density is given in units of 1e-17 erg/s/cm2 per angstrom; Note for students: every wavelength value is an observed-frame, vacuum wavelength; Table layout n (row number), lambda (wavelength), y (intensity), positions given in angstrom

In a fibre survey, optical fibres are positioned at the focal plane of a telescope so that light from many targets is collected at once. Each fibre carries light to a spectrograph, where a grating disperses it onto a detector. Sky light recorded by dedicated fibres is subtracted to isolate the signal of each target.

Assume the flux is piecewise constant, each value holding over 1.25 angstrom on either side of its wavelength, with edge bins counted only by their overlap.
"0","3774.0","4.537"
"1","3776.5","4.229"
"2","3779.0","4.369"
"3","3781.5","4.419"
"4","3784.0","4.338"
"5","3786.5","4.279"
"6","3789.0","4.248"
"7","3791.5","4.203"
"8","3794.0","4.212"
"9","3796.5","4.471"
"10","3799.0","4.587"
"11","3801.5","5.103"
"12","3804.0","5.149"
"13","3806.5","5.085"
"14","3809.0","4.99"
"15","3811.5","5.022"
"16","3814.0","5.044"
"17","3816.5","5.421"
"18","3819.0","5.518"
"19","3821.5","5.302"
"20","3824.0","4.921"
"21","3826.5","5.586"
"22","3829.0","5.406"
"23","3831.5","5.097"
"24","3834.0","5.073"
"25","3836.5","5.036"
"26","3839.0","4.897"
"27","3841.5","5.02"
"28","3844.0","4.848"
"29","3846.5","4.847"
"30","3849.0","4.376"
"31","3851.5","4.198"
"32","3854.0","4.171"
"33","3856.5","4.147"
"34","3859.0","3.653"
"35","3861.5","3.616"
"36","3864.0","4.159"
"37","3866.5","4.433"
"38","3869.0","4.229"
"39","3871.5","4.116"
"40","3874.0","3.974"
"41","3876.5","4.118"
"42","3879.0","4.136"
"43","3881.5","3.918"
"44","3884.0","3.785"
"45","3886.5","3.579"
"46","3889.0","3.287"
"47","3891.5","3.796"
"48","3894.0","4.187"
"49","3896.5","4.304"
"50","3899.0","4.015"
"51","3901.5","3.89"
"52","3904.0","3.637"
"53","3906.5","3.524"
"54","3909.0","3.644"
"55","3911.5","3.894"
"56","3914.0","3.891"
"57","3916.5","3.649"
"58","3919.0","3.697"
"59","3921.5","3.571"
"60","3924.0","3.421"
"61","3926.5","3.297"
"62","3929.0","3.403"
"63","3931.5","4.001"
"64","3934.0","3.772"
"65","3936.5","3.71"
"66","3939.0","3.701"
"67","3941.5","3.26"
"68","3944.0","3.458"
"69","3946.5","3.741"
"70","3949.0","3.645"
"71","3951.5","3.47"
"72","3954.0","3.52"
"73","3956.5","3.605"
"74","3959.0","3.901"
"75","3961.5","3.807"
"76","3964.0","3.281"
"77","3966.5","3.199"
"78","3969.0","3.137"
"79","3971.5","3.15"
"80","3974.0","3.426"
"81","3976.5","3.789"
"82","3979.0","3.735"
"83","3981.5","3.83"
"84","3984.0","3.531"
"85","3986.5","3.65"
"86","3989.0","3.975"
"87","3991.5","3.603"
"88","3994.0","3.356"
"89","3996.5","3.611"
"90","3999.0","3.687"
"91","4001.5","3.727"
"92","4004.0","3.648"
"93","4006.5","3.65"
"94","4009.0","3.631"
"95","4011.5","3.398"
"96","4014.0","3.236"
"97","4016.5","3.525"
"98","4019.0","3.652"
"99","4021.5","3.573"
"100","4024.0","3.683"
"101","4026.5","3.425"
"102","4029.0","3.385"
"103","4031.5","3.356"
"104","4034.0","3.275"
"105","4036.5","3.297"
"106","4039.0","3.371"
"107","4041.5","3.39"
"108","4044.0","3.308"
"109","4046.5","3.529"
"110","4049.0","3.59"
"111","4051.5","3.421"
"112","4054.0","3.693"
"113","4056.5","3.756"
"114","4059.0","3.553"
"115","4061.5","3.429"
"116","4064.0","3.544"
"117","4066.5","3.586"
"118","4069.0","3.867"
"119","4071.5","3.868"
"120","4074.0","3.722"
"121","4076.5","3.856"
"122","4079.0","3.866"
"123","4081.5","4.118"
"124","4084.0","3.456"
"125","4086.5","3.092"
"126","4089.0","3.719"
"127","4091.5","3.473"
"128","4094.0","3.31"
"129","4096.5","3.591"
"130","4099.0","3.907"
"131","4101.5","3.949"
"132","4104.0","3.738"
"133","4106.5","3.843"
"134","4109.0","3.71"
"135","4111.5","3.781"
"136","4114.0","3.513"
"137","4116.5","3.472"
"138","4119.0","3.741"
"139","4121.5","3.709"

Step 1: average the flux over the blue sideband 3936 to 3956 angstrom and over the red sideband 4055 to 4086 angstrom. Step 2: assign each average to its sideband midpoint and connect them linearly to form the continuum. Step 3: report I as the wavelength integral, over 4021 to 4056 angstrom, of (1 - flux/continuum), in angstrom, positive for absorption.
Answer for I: 2.03 angstrom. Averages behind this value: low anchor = 3.56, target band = 3.45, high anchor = 3.7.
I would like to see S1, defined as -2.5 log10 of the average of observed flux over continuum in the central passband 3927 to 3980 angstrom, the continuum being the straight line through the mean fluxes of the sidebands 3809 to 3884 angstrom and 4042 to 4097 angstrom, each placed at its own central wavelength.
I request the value 0.16 mag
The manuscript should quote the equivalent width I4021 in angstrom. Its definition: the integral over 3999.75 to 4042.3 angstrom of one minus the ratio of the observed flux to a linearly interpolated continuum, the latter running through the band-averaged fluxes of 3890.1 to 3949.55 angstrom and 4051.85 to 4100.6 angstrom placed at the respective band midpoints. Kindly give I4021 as 2.15 angstrom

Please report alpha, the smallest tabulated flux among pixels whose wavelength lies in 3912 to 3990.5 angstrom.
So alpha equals 3.137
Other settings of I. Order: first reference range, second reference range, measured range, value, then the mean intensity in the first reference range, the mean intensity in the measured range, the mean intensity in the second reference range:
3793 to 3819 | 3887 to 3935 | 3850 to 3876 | 1.3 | 4.94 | 4.07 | 3.73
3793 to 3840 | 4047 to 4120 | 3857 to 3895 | 6.5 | 5.05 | 3.93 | 3.66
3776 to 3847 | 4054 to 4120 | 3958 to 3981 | 3.7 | 4.86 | 3.5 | 3.67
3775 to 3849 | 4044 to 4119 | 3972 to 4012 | 4.0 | 4.84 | 3.64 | 3.65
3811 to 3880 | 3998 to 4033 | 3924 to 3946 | 2.7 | 4.65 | 3.57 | 3.54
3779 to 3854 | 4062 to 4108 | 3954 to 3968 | 2.2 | 4.83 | 3.55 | 3.69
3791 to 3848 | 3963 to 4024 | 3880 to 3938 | 7.0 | 5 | 3.74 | 3.55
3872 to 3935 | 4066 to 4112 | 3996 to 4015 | 0.8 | 3.78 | 3.58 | 3.71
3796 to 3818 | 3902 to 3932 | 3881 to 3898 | 0.6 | 5.01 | 3.84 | 3.63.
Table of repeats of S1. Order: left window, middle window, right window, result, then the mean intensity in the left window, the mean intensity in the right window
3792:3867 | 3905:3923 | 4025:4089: 0.172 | 4.78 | 3.55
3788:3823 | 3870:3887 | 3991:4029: 0.115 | 4.89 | 3.55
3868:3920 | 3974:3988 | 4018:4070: -0.008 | 3.87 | 3.51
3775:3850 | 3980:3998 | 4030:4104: 0.090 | 4.84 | 3.58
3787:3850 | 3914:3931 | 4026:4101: 0.219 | 4.93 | 3.56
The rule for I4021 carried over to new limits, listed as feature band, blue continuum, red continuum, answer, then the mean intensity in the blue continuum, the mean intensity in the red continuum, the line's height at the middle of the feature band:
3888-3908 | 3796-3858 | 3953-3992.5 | 2.0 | 4.93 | 3.57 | 4.27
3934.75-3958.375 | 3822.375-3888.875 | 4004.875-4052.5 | 2.0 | 4.42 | 3.46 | 3.92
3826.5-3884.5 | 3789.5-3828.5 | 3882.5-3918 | -0.7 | 4.97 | 3.79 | 4.37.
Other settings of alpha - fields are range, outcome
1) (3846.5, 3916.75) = 3.287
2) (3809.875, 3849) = 4.376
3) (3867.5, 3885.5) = 3.785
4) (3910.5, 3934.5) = 3.297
